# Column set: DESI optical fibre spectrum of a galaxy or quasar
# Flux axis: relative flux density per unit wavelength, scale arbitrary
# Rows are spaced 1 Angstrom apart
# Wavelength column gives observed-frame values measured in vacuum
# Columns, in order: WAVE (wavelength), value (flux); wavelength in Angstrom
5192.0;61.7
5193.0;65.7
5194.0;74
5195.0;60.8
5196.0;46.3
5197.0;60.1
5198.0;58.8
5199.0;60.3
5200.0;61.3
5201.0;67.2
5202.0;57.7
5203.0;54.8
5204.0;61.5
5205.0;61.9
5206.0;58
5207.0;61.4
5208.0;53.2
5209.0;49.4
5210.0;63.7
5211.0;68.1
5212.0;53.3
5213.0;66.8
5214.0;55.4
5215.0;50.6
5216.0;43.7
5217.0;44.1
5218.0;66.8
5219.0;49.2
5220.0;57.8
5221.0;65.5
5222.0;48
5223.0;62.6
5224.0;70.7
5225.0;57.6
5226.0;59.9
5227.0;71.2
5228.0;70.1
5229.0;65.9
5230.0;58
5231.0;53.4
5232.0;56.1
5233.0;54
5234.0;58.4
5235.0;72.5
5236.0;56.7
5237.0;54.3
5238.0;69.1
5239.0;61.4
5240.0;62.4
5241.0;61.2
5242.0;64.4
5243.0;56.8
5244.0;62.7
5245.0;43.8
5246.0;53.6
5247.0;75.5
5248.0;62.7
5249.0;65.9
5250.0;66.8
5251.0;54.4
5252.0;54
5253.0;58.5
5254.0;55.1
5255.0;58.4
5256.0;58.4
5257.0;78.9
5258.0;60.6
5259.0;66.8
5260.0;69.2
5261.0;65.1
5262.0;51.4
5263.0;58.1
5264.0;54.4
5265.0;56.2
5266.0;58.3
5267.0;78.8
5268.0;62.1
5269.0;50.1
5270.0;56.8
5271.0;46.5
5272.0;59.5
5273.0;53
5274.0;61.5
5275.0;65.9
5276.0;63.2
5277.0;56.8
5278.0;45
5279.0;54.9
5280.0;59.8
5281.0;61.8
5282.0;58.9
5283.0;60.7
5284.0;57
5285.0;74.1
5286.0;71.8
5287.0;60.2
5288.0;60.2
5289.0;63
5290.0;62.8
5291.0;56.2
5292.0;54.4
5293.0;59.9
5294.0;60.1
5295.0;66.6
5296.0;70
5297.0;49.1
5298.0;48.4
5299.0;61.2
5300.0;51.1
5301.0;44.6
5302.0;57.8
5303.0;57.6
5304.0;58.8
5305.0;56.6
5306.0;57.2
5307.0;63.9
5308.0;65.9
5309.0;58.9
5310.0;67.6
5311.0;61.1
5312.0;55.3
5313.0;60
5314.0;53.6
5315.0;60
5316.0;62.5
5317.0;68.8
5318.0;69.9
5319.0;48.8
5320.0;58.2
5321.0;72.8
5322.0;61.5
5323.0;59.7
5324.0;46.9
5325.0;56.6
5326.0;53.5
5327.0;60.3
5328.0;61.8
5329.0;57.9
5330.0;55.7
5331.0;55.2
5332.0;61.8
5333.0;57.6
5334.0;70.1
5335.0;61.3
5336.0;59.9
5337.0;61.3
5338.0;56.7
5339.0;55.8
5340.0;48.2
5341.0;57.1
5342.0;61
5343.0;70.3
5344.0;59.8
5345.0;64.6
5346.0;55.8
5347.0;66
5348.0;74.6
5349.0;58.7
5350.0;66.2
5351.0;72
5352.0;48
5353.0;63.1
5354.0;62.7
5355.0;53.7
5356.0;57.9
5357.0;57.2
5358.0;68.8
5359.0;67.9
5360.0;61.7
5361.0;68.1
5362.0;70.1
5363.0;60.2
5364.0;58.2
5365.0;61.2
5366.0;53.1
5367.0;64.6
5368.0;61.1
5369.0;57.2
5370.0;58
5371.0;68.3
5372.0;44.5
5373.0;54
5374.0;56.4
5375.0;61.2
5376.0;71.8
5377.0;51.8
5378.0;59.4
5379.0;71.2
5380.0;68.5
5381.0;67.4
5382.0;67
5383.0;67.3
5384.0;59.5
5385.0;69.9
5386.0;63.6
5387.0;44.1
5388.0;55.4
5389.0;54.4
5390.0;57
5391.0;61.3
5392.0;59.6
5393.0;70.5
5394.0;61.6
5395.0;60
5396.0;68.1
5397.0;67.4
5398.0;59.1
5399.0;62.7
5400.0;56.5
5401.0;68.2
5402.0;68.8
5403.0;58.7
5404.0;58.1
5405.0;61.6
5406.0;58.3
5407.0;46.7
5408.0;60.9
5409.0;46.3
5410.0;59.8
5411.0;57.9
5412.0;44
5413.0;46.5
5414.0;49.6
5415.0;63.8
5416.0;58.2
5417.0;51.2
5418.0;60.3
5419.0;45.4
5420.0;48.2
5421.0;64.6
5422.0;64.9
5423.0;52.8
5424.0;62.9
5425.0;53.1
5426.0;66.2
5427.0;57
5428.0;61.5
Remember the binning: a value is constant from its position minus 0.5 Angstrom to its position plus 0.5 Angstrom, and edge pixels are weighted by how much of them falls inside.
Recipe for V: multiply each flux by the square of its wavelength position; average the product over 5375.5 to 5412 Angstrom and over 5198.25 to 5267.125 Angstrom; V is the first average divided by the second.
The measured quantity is 1.08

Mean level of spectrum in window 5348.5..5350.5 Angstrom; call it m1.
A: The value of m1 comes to 62.5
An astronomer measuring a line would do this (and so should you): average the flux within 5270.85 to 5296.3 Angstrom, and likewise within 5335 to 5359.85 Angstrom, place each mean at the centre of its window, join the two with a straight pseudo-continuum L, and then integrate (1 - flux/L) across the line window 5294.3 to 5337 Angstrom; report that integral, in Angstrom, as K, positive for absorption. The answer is 1.0 Angstrom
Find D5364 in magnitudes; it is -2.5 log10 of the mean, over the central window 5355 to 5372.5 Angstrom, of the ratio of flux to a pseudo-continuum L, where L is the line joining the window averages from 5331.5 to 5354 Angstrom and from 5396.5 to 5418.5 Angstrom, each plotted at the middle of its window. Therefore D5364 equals -0.01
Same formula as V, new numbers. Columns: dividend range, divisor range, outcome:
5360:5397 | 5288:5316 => 1.08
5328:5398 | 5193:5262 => 1.07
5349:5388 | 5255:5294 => 1.05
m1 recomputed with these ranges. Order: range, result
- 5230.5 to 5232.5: 54.8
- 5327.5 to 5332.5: 58.5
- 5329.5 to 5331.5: 55.5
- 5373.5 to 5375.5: 58.8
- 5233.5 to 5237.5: 60.5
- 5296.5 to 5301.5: 50.9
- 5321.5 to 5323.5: 60.6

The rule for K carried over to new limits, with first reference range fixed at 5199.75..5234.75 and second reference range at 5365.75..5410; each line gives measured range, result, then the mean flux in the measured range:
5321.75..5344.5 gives 0.5 Angstrom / 58.7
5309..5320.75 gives -0.2 Angstrom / 60.7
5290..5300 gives 0.2 Angstrom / 58.3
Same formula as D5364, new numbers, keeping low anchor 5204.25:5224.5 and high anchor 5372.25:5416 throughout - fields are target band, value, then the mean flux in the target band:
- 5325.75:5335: -0.011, 59.6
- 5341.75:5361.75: -0.067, 63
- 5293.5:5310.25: 0.004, 58.4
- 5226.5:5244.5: -0.069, 61.6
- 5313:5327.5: -0.012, 59.5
